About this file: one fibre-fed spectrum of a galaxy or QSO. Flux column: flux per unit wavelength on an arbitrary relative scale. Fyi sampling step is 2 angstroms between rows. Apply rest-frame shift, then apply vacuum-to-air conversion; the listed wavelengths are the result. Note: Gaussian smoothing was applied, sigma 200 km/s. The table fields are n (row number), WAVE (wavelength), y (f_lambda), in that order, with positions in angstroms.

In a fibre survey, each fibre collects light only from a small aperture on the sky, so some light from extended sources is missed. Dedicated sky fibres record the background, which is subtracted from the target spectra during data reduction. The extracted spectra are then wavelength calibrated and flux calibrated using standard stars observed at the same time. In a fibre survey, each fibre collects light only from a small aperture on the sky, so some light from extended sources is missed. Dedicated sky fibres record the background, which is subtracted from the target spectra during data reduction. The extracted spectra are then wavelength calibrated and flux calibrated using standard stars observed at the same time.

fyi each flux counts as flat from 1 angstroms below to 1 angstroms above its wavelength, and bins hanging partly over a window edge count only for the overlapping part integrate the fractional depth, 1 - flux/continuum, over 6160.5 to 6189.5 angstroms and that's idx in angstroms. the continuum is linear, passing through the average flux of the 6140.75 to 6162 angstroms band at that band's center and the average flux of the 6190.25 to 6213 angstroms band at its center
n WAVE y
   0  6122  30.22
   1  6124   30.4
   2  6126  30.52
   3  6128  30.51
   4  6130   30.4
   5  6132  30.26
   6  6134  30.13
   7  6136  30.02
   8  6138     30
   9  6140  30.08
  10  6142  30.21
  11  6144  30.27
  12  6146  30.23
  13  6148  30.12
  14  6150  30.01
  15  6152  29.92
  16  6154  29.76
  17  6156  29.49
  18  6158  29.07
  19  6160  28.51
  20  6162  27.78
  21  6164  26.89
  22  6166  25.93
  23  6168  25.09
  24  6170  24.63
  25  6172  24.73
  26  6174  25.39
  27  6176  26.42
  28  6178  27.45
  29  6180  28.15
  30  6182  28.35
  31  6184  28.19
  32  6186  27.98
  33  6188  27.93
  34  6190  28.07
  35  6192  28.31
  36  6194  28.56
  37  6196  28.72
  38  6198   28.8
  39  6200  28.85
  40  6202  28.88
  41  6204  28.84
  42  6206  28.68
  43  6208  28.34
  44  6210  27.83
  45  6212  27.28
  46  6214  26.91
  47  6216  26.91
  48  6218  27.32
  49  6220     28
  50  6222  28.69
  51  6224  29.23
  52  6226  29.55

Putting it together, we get 2.3 angstroms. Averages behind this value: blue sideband 29.7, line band 26.8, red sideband 28.4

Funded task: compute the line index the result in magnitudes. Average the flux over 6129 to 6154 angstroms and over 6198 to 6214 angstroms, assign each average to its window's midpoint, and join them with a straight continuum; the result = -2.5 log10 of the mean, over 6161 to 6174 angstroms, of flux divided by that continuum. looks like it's 0.141 mag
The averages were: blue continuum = 30.1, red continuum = 28.3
